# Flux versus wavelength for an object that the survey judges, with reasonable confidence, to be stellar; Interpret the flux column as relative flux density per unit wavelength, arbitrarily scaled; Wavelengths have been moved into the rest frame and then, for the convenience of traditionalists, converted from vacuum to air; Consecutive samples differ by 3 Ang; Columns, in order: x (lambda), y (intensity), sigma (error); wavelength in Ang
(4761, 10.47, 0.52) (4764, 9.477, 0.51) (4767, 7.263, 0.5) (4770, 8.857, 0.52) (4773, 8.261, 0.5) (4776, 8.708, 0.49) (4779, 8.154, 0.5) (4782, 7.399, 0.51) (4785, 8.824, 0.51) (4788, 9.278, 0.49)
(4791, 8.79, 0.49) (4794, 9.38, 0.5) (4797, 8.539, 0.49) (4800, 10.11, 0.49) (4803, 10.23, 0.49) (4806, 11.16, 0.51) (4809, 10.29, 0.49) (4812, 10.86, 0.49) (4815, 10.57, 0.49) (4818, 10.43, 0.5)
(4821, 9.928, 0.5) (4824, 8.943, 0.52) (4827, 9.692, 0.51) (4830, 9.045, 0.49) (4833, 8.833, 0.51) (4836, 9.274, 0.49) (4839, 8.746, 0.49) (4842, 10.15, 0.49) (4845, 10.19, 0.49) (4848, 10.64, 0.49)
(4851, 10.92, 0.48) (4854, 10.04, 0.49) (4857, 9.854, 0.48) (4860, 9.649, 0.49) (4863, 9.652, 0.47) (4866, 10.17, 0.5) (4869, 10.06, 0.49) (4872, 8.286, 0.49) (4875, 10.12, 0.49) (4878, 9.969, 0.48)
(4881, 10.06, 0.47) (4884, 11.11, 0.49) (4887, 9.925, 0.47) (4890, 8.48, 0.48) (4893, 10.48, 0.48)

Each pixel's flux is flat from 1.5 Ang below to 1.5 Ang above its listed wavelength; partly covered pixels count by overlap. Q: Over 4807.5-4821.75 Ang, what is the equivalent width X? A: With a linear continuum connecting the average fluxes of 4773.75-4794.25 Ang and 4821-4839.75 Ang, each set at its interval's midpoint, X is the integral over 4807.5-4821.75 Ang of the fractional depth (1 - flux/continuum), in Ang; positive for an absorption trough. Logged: -2.3 Ang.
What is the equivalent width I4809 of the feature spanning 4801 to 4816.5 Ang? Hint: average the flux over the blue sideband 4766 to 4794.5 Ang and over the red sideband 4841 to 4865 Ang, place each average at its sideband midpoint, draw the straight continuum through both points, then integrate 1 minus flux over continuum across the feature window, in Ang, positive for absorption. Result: -2.5 Ang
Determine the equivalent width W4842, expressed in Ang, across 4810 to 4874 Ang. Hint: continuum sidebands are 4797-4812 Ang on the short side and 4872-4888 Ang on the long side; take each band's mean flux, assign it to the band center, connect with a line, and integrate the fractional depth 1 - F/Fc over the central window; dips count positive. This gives 2.3 Ang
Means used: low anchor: 10.3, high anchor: 10.1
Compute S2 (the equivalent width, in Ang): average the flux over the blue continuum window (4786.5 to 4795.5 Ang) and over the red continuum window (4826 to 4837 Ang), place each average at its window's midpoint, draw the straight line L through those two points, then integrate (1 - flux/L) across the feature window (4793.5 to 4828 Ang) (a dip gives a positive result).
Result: -3.3 Ang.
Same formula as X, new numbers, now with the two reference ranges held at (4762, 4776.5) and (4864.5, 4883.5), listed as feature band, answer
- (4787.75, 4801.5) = -0.5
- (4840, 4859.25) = -1.4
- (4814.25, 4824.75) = -0.9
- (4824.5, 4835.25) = 0.2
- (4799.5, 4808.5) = -1.5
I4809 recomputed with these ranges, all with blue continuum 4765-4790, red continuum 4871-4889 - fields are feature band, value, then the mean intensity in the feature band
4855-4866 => -0.2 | 9.79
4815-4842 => -1.0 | 9.47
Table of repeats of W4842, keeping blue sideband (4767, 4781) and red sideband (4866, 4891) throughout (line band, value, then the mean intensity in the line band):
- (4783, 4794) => -0.5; 8.95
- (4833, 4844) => -0.1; 9.35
